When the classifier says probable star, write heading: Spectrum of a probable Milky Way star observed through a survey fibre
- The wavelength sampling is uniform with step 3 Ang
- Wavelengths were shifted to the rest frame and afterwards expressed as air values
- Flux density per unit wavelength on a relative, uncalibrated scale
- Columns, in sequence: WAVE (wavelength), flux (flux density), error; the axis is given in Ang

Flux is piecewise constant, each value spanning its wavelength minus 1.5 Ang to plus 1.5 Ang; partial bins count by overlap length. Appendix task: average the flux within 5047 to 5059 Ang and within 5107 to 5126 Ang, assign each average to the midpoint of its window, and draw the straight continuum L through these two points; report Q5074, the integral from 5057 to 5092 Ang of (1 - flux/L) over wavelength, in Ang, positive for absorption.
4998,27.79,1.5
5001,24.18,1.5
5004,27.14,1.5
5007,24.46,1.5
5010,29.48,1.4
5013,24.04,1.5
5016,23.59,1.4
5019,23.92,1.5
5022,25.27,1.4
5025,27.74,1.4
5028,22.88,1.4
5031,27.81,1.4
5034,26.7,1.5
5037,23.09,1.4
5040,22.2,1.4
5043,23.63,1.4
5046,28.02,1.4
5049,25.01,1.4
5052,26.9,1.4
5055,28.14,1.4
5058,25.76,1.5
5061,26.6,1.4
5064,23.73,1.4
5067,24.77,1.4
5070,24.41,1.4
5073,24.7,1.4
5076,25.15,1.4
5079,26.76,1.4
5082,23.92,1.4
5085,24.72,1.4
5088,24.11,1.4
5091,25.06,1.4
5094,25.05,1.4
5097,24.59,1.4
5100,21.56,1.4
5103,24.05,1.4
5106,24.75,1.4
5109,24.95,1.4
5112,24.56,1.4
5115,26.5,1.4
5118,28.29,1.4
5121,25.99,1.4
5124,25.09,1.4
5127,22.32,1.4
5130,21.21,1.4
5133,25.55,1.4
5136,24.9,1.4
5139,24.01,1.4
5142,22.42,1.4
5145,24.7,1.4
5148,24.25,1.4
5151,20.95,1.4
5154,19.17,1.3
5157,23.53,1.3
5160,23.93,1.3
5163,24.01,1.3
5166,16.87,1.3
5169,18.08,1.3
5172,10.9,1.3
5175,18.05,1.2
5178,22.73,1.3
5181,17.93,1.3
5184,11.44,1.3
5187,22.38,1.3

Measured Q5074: 1.76 Ang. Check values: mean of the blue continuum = 26.5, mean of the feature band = 25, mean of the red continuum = 25.8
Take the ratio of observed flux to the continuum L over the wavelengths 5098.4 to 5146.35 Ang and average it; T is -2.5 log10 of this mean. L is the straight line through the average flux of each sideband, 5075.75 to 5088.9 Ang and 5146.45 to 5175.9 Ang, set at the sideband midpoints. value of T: -0.093 mag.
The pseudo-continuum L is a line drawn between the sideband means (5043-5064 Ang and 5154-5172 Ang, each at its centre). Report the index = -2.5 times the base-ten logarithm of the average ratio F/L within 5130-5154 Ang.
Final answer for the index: -0.09 mag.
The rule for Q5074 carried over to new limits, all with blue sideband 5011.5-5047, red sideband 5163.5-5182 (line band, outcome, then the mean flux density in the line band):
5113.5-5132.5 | -4.40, 24.9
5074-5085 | -1.37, 25.2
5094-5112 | -2.47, 24.1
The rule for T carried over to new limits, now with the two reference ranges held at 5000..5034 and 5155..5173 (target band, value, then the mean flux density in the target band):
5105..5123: -0.188 mag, 25.8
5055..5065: -0.086 mag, 25.9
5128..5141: -0.139 mag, 23.8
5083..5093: -0.084 mag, 24.6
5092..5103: -0.067 mag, 23.8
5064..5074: -0.044 mag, 24.5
